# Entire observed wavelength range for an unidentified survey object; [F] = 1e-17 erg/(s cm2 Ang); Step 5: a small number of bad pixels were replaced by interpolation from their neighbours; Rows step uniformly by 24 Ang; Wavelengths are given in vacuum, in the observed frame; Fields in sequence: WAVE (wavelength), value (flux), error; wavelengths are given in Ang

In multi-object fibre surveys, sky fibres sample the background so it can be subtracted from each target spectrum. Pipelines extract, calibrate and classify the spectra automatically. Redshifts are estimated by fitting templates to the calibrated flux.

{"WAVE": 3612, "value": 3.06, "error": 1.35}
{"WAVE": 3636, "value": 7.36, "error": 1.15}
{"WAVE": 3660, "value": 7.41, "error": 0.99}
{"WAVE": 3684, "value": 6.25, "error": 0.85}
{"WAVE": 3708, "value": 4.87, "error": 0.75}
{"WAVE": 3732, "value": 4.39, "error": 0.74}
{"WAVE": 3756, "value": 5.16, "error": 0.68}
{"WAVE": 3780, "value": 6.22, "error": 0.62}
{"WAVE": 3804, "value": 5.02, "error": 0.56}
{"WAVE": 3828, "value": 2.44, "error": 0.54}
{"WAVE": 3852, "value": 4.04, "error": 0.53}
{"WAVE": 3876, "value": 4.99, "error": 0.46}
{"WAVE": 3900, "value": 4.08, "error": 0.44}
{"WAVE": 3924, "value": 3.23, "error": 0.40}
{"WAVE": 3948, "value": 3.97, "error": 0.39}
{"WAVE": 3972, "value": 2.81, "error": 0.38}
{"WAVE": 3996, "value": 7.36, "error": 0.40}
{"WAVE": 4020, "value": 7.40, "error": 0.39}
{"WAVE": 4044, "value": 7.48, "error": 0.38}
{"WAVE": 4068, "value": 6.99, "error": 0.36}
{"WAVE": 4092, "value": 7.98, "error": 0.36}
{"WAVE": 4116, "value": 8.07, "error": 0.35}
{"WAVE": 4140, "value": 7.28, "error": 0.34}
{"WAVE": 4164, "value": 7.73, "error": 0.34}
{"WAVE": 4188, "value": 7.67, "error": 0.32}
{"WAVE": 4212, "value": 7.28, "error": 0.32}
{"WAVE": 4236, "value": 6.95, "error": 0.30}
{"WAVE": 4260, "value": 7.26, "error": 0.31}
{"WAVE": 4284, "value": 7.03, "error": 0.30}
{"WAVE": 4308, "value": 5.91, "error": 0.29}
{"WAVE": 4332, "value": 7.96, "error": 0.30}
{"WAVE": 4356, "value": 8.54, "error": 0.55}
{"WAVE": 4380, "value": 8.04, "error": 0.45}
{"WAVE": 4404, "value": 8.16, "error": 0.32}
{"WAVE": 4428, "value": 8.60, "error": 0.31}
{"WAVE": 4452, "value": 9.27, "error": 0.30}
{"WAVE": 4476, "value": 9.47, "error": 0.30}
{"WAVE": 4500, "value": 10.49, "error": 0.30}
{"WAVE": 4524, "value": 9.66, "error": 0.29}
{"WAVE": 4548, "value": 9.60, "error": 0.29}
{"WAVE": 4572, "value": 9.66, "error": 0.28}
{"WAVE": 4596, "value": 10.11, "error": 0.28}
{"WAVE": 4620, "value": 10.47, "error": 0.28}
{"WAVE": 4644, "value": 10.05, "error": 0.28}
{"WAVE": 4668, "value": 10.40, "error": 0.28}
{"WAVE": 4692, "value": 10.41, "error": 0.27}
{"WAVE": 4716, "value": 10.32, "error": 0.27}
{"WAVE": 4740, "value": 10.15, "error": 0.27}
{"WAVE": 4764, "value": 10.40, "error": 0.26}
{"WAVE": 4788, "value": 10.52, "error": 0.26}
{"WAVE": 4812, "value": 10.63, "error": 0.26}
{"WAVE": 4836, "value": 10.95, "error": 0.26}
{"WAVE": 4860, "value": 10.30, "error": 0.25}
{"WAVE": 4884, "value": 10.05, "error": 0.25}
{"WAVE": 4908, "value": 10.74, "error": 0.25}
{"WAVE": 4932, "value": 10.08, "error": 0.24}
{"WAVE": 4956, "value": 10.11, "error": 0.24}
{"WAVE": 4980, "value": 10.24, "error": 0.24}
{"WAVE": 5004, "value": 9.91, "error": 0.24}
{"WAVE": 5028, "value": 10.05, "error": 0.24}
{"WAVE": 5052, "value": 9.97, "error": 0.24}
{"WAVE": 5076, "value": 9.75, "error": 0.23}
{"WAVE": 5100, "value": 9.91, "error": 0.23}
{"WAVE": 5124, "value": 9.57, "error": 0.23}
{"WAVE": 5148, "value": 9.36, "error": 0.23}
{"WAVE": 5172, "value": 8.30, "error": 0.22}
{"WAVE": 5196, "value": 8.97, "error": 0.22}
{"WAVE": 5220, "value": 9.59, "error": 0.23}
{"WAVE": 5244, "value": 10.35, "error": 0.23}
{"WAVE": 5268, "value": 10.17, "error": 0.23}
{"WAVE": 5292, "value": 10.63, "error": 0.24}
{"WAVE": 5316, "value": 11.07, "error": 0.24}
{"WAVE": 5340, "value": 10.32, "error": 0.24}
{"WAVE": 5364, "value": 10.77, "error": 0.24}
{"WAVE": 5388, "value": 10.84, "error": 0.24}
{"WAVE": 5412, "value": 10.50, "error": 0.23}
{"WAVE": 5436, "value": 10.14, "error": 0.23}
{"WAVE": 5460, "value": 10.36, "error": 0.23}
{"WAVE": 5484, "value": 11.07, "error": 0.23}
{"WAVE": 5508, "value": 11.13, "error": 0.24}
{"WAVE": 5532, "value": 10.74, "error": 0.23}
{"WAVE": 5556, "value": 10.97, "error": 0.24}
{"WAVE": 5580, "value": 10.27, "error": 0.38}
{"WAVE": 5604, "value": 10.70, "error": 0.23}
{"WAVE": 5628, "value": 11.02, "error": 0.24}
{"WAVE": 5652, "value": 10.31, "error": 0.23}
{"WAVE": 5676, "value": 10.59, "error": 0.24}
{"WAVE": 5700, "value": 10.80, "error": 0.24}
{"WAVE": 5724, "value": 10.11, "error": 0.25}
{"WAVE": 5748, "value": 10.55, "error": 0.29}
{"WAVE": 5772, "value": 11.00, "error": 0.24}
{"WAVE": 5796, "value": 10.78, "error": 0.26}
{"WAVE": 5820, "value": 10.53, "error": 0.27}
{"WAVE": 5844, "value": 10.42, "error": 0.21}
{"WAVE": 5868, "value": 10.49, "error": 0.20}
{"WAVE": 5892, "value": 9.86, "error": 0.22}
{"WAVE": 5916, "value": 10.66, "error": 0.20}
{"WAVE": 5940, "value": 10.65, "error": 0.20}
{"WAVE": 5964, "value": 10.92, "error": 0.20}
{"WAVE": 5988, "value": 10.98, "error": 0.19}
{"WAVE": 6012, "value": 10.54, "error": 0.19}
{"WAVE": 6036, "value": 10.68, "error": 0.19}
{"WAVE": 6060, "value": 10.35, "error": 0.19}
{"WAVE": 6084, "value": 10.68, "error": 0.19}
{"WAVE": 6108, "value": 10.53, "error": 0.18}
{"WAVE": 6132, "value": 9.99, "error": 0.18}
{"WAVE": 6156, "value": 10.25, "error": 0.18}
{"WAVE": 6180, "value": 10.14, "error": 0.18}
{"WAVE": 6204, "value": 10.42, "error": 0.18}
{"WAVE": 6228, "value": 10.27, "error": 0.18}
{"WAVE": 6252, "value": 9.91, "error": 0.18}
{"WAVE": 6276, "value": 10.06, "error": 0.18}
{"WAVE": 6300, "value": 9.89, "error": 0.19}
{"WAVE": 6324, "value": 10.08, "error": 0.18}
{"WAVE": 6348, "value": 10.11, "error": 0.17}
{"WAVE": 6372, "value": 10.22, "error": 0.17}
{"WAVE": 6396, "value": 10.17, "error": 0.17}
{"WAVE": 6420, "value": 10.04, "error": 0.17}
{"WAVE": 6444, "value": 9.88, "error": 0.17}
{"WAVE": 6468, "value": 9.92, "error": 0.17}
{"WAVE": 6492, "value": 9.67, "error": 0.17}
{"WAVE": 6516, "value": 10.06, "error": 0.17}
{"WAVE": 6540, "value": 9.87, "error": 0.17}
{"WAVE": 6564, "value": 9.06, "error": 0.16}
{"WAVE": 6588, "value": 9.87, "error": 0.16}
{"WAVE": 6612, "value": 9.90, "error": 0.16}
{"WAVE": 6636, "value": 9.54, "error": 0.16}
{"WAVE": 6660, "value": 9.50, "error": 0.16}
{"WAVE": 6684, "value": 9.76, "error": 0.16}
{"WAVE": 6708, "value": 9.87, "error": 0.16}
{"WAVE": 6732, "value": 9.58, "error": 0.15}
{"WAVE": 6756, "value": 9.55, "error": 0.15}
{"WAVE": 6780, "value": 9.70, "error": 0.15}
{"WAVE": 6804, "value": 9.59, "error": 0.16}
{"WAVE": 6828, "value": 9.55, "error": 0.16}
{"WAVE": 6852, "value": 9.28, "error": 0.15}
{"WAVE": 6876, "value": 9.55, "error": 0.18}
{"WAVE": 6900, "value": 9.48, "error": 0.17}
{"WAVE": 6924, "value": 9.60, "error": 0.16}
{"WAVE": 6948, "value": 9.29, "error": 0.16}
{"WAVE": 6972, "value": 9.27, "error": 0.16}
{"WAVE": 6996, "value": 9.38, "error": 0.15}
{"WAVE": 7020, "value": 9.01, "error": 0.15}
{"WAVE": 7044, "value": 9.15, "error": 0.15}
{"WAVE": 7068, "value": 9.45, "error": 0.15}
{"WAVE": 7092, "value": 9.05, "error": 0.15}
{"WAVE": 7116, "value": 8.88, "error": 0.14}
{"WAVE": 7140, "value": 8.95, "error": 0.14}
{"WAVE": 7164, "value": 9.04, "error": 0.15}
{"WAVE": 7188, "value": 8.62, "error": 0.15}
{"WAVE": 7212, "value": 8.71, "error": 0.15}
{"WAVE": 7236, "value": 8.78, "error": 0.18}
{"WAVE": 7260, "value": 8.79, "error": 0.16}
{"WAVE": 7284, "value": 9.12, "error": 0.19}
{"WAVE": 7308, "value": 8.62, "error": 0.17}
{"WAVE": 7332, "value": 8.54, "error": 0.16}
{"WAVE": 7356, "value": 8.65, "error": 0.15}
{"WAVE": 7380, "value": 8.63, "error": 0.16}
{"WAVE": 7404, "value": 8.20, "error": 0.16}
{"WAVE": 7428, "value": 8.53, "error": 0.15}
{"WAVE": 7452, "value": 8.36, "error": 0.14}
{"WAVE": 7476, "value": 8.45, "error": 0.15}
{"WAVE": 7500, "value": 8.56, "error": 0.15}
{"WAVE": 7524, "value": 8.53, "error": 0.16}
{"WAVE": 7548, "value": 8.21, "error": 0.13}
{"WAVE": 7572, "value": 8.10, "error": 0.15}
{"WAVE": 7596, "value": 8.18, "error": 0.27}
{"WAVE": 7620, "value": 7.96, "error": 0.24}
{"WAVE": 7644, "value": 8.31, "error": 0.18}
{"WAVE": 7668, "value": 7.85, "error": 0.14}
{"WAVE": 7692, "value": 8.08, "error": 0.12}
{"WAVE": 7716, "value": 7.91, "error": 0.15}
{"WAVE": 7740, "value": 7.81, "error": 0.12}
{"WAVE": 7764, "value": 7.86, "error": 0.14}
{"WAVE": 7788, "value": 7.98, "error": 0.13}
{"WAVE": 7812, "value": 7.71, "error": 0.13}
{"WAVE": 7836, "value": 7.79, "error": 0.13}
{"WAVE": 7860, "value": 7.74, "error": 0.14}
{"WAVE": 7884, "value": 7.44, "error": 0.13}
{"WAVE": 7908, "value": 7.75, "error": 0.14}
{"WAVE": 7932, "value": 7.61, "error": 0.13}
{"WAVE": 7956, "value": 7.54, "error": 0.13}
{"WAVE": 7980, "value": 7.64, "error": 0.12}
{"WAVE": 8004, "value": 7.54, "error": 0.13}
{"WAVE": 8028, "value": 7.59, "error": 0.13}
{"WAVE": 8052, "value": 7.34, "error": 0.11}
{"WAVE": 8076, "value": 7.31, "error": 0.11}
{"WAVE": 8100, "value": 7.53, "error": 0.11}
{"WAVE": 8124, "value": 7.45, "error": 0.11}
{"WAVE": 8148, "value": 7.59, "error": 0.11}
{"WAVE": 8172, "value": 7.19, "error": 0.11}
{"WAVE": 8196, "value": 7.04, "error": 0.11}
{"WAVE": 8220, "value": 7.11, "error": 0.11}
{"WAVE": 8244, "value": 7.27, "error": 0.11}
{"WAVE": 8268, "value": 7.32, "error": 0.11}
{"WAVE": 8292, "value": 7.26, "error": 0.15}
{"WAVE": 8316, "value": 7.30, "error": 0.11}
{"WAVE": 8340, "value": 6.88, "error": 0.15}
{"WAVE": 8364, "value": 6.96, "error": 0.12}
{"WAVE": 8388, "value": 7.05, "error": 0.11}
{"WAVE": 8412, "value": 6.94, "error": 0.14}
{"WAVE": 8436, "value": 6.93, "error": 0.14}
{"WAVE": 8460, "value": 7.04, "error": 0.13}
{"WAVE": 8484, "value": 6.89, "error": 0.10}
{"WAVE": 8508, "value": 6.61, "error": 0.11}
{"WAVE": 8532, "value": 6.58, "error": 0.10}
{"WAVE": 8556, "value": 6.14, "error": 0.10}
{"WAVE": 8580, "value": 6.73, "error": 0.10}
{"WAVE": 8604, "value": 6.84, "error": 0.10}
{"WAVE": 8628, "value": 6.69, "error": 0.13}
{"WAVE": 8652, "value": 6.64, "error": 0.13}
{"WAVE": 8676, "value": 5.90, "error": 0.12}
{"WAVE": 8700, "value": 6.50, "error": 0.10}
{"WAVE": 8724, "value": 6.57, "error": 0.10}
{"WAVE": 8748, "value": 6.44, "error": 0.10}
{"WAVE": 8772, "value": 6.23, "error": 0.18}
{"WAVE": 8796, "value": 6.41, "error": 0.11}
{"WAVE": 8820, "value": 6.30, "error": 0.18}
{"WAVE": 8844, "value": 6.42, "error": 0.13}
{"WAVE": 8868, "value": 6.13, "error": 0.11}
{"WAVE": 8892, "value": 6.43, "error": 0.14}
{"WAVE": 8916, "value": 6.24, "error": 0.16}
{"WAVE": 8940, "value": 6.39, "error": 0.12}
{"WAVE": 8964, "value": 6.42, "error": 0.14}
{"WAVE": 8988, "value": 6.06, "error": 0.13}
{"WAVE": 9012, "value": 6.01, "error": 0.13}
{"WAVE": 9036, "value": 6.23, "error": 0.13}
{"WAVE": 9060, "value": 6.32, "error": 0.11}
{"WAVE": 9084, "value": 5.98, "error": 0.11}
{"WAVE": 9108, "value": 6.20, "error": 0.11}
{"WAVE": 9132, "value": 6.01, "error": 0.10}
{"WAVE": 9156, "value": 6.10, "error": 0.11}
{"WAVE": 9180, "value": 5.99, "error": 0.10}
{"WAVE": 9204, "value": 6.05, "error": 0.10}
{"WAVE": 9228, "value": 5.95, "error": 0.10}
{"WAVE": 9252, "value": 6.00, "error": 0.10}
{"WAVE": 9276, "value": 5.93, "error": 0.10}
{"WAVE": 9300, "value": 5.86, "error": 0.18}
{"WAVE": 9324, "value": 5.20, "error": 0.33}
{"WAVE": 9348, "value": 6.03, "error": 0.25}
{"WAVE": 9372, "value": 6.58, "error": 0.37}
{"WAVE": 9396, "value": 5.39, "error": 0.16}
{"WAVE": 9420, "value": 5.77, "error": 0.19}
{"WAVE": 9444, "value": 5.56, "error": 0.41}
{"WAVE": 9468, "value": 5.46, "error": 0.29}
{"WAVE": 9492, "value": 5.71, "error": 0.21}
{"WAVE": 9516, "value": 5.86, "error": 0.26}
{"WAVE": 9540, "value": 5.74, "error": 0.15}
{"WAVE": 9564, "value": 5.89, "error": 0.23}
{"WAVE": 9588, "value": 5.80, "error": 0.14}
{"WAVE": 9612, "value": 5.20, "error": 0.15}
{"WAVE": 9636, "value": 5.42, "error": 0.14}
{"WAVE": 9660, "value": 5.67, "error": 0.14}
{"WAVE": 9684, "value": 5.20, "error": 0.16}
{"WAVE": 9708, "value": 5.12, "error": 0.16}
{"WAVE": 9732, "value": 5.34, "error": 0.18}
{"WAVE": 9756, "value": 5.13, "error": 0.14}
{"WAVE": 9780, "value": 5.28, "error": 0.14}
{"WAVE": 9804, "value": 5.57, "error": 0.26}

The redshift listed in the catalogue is 0.00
